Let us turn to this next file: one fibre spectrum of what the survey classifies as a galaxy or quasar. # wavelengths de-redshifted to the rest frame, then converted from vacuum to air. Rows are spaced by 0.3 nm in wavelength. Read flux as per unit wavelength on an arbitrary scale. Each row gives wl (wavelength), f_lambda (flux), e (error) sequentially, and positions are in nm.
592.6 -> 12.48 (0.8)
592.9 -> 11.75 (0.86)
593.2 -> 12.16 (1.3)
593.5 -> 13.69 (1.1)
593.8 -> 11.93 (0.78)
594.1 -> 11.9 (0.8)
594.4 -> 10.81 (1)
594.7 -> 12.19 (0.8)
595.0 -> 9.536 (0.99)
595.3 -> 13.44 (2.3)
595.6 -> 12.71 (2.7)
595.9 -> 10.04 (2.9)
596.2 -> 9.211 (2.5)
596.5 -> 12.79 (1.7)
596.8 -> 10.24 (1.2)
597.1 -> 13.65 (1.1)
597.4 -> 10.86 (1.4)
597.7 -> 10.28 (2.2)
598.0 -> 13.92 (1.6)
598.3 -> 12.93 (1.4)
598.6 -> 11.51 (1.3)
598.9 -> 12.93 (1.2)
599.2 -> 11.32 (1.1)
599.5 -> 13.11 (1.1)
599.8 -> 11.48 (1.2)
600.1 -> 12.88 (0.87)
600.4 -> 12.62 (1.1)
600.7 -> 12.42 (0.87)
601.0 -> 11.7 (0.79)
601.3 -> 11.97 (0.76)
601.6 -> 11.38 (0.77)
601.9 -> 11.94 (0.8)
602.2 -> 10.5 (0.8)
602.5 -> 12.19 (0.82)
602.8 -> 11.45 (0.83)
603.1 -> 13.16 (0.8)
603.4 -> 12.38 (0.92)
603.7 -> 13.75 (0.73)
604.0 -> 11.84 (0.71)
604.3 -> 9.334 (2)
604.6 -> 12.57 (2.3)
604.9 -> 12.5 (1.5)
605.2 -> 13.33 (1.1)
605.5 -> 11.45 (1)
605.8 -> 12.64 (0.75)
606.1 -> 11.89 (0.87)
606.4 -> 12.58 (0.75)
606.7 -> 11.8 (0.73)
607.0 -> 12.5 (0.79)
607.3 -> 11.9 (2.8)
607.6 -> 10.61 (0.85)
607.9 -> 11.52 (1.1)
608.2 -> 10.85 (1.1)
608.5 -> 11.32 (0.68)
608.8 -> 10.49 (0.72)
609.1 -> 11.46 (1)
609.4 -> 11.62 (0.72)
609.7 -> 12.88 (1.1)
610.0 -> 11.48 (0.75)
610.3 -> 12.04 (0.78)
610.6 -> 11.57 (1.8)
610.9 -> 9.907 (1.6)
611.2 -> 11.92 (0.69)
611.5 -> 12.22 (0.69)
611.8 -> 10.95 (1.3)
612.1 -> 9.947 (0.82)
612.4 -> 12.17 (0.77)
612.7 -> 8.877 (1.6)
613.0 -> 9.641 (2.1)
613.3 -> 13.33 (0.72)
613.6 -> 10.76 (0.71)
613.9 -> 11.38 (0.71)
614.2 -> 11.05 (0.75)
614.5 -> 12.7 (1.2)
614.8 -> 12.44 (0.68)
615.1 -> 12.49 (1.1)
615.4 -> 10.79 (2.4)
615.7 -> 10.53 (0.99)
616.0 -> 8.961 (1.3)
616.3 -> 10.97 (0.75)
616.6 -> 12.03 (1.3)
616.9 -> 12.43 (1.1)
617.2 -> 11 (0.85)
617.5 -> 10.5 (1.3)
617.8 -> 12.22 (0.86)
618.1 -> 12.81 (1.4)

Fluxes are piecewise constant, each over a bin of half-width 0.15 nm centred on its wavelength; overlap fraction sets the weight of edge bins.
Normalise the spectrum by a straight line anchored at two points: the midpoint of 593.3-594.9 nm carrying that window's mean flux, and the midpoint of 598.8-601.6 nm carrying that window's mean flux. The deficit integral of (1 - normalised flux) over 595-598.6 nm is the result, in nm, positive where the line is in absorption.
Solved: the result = 0.12 nm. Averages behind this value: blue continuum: 12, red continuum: 12.2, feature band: 11.7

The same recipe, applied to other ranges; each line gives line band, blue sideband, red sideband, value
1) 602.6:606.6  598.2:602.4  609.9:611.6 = -0.13 nm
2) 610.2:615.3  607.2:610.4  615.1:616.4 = -0.20 nm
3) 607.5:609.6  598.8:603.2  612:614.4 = 0.04 nm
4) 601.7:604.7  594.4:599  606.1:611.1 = -0.07 nm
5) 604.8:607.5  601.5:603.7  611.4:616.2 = -0.12 nm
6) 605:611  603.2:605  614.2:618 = 0.08 nm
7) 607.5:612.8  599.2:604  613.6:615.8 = 0.25 nm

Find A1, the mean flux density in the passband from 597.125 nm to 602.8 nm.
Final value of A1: 12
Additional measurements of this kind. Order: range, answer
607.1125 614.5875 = 11.3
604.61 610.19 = 11.8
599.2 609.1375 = 11.9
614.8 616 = 11.1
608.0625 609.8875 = 11.4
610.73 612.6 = 11.1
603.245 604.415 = 11.9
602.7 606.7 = 12.2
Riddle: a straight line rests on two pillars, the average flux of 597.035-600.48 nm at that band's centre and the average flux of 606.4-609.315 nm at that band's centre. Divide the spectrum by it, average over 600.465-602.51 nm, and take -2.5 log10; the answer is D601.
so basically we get 0.03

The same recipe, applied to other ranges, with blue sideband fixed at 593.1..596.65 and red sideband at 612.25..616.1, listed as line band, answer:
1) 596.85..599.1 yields -0.052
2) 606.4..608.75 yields -0.015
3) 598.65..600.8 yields -0.071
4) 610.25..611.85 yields -0.015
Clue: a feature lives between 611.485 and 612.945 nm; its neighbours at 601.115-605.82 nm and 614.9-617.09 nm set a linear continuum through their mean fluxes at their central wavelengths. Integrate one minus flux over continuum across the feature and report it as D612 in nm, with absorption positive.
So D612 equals 0.10 nm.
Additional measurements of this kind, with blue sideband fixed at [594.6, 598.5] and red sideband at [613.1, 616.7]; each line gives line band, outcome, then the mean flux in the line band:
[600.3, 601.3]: -0.05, 12.2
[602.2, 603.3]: -0.04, 12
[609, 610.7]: -0.06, 11.9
